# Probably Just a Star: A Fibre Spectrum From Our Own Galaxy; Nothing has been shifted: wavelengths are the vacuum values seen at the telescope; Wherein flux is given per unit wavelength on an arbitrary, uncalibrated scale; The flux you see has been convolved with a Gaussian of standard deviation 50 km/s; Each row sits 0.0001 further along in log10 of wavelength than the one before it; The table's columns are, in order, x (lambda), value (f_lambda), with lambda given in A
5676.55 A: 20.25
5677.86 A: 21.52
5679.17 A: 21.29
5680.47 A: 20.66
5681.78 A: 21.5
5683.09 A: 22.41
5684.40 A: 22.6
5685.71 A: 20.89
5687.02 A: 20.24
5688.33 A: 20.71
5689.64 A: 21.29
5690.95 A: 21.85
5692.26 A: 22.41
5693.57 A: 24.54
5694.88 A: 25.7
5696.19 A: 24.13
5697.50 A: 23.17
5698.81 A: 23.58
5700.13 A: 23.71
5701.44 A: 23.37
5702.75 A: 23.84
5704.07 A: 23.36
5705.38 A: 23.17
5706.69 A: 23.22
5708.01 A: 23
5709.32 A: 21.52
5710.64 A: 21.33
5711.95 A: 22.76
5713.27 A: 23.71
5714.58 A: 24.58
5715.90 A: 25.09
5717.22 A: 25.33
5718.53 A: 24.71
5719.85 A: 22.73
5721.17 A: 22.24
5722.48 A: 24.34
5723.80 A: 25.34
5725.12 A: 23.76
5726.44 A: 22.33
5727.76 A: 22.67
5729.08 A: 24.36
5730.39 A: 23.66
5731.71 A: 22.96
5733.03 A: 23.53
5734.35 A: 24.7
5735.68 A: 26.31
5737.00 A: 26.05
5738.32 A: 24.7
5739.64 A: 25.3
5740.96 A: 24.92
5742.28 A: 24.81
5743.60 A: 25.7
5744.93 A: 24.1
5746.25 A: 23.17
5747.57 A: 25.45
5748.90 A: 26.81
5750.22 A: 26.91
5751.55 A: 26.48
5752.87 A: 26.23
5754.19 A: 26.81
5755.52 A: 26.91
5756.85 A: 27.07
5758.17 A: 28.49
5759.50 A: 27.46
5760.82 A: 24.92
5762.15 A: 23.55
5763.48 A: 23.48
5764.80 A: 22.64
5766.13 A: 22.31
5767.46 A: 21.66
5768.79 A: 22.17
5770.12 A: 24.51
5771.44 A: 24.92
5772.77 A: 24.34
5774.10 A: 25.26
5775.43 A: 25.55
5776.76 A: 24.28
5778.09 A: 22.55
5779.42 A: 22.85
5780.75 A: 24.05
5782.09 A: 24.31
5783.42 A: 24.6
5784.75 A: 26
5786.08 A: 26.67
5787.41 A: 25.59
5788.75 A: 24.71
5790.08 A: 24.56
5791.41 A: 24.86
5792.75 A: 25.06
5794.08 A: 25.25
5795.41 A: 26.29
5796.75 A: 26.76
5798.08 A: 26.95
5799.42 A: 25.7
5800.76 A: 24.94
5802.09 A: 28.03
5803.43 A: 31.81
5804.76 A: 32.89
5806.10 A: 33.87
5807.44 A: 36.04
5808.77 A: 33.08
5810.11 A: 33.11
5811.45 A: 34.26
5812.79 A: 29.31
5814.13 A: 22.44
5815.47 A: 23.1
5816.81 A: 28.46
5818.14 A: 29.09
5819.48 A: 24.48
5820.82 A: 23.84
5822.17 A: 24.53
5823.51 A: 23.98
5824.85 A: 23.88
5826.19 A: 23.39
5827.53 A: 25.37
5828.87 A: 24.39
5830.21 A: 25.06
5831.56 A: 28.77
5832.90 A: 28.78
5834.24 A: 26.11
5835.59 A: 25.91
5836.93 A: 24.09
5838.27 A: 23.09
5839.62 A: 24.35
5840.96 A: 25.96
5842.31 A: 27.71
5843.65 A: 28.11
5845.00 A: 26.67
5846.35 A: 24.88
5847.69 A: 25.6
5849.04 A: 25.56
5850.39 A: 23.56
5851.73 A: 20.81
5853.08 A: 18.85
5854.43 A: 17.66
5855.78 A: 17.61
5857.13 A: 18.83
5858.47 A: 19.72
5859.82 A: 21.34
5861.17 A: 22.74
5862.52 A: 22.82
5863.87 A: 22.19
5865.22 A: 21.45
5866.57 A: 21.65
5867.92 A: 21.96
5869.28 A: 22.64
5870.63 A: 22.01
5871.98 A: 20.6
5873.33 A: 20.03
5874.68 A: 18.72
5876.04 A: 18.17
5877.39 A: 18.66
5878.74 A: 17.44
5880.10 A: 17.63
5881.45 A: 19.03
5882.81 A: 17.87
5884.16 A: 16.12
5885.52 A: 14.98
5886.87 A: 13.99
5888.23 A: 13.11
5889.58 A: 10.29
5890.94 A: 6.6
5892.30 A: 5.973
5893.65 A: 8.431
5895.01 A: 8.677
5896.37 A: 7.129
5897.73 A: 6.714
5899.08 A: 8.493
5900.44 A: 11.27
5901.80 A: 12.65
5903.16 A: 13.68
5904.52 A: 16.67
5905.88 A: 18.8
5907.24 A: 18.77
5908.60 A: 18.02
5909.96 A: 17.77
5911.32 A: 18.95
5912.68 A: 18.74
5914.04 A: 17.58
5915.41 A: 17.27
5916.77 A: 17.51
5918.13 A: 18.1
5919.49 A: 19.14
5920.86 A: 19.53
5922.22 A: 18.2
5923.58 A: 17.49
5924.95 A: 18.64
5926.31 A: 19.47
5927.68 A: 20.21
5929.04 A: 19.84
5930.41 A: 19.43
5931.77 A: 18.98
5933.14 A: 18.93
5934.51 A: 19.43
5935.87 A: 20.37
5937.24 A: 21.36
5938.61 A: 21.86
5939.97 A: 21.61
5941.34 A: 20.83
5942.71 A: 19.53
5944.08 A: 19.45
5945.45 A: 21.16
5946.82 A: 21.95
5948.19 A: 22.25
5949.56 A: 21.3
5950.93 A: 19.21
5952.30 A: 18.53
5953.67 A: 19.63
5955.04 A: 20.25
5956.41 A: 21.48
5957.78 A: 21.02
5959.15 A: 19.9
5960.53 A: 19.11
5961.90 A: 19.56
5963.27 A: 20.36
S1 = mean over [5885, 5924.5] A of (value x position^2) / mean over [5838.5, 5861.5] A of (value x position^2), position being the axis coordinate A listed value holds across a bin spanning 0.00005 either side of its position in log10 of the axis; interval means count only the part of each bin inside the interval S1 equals 0.6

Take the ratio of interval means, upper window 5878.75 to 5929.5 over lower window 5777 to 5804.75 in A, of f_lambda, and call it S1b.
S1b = 0.59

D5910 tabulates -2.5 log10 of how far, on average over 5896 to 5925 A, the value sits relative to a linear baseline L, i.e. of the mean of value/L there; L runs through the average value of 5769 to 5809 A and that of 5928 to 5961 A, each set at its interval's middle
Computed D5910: 0.33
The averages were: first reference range 26.4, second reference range 20.3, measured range 16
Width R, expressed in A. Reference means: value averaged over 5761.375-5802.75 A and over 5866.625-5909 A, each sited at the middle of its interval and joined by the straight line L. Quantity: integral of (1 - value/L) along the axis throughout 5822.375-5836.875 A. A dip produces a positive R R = -3.7 A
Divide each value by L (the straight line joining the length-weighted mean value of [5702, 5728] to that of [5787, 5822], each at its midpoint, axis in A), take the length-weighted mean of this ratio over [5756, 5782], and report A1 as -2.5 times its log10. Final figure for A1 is 0.08 mag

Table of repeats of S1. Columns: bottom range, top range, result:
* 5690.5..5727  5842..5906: 0.80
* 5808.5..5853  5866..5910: 0.60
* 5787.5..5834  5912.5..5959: 0.76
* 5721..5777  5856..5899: 0.70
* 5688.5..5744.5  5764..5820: 1.14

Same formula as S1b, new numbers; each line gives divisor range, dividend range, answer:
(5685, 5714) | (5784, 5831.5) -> 1.19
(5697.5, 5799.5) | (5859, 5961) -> 0.73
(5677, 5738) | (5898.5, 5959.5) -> 0.81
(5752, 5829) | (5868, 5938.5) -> 0.63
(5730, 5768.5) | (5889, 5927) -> 0.59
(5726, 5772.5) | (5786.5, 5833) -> 1.10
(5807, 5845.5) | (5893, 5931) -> 0.60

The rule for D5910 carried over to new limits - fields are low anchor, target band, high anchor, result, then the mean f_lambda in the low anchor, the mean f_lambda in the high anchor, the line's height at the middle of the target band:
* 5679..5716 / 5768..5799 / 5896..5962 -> -0.178 mag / 22.7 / 18.4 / 21.1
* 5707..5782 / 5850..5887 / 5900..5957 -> 0.059 mag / 24.4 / 19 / 20.8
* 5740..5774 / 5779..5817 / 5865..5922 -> -0.228 mag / 25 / 16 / 22.3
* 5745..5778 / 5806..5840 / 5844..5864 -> -0.170 mag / 25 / 22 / 23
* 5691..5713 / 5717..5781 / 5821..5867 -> -0.054 mag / 23.3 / 23.7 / 23.4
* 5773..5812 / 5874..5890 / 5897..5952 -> 0.276 mag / 27.2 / 18.3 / 21.1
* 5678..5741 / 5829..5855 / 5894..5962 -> -0.227 mag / 23.3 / 18.1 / 20.1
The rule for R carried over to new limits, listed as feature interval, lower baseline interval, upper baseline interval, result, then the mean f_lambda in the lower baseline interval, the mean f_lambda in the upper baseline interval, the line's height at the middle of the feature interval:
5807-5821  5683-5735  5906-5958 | -4.81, 23.2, 19.6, 21.5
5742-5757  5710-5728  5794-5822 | -0.30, 23.7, 28.5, 25.3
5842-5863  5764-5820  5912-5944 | 0.65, 26.4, 19.3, 23.3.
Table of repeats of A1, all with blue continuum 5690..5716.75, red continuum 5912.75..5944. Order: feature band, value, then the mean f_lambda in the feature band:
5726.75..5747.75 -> -0.08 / 24.5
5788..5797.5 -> -0.17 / 25.4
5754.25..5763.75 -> -0.17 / 26.1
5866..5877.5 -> -0.01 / 20.6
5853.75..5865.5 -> 0.01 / 20.5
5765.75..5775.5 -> -0.08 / 23.8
